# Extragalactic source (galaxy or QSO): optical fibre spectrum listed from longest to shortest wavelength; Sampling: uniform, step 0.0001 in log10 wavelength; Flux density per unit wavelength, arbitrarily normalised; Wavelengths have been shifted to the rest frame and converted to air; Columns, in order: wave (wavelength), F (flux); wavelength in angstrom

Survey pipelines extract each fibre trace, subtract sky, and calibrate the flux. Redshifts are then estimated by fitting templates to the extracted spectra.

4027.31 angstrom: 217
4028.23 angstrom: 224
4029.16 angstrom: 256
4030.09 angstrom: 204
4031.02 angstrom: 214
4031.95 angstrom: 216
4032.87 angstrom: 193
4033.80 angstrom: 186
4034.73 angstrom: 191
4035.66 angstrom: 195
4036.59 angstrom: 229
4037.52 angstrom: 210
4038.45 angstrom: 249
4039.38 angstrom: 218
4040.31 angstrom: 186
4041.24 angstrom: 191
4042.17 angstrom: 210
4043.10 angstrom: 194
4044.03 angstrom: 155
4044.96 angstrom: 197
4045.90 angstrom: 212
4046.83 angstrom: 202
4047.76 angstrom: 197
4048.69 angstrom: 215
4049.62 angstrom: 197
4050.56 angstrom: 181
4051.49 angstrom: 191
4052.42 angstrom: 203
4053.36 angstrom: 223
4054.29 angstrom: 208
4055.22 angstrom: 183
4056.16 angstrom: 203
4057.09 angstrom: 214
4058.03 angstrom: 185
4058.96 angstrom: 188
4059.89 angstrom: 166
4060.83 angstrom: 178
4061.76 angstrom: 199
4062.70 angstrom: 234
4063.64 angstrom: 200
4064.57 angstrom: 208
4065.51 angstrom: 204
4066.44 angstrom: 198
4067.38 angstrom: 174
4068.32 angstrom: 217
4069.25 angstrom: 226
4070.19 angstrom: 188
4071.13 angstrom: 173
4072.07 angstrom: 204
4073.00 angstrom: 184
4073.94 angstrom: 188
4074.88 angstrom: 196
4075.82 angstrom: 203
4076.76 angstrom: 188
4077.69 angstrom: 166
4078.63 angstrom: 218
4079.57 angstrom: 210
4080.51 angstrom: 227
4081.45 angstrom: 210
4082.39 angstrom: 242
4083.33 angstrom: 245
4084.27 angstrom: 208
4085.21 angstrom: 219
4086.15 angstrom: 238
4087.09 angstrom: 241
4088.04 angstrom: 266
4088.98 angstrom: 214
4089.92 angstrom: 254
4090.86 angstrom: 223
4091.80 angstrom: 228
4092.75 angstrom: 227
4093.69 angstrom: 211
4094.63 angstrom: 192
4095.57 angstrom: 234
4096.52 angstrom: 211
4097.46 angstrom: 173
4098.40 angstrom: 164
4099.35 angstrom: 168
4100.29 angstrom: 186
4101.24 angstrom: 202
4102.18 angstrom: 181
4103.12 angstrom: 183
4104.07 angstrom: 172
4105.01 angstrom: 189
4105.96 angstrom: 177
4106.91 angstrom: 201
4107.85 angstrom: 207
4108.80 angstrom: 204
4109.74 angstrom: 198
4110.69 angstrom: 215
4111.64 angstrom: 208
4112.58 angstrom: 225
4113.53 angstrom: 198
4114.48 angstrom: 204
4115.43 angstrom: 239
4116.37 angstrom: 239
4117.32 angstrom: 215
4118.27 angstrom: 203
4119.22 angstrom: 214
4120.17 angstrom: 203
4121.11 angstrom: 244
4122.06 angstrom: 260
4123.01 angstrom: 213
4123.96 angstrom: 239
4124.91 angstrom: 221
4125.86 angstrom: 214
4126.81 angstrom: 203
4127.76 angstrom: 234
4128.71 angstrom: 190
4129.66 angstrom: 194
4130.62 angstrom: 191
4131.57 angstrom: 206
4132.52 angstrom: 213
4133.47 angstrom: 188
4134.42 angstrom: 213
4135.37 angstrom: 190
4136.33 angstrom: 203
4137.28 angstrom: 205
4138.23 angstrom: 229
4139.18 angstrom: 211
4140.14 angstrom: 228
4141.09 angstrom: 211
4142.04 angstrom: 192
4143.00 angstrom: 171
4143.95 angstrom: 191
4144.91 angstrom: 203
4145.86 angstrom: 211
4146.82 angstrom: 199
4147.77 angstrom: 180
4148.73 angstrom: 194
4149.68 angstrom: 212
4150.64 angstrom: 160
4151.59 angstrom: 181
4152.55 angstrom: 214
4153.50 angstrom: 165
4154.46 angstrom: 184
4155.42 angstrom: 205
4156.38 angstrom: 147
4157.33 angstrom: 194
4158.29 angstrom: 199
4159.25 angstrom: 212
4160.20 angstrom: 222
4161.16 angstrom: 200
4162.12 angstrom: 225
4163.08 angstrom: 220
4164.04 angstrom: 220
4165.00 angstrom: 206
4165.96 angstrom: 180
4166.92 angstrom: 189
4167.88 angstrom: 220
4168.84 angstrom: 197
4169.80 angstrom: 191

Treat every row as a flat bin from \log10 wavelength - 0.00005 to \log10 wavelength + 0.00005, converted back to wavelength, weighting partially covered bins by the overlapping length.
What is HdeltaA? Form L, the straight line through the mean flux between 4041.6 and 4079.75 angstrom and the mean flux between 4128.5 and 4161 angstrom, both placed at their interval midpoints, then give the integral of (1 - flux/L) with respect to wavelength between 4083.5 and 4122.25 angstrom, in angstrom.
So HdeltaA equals -2.64 angstrom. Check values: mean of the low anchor 197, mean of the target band 211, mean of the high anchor 197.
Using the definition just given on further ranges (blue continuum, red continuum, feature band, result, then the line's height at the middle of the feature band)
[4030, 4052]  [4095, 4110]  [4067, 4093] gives -2.6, 195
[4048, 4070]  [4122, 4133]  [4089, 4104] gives 0.4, 207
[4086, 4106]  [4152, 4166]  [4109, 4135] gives -1.3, 204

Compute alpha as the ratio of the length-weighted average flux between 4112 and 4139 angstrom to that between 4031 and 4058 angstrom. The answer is 1.06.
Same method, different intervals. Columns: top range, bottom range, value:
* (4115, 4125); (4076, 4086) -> 1.06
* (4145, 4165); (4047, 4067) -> 0.99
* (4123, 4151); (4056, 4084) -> 1.01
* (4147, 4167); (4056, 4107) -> 0.96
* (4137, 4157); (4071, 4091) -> 0.91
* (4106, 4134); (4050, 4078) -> 1.09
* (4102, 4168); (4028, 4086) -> 1.00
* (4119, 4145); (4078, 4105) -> 0.99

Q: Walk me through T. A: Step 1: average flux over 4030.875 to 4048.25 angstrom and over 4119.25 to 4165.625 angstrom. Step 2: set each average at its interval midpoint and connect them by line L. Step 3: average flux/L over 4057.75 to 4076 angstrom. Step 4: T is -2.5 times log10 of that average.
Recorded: 0.04 mag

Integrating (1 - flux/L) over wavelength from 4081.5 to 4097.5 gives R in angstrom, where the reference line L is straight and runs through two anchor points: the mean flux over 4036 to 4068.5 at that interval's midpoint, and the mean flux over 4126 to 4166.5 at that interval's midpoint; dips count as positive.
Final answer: -2.1 angstrom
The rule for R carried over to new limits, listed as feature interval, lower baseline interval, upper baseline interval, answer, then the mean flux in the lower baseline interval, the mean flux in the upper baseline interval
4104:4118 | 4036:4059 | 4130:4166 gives -0.5 angstrom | 202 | 200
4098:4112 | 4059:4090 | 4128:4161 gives 0.9 angstrom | 208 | 198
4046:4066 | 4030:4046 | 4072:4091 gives 0.9 angstrom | 202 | 217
